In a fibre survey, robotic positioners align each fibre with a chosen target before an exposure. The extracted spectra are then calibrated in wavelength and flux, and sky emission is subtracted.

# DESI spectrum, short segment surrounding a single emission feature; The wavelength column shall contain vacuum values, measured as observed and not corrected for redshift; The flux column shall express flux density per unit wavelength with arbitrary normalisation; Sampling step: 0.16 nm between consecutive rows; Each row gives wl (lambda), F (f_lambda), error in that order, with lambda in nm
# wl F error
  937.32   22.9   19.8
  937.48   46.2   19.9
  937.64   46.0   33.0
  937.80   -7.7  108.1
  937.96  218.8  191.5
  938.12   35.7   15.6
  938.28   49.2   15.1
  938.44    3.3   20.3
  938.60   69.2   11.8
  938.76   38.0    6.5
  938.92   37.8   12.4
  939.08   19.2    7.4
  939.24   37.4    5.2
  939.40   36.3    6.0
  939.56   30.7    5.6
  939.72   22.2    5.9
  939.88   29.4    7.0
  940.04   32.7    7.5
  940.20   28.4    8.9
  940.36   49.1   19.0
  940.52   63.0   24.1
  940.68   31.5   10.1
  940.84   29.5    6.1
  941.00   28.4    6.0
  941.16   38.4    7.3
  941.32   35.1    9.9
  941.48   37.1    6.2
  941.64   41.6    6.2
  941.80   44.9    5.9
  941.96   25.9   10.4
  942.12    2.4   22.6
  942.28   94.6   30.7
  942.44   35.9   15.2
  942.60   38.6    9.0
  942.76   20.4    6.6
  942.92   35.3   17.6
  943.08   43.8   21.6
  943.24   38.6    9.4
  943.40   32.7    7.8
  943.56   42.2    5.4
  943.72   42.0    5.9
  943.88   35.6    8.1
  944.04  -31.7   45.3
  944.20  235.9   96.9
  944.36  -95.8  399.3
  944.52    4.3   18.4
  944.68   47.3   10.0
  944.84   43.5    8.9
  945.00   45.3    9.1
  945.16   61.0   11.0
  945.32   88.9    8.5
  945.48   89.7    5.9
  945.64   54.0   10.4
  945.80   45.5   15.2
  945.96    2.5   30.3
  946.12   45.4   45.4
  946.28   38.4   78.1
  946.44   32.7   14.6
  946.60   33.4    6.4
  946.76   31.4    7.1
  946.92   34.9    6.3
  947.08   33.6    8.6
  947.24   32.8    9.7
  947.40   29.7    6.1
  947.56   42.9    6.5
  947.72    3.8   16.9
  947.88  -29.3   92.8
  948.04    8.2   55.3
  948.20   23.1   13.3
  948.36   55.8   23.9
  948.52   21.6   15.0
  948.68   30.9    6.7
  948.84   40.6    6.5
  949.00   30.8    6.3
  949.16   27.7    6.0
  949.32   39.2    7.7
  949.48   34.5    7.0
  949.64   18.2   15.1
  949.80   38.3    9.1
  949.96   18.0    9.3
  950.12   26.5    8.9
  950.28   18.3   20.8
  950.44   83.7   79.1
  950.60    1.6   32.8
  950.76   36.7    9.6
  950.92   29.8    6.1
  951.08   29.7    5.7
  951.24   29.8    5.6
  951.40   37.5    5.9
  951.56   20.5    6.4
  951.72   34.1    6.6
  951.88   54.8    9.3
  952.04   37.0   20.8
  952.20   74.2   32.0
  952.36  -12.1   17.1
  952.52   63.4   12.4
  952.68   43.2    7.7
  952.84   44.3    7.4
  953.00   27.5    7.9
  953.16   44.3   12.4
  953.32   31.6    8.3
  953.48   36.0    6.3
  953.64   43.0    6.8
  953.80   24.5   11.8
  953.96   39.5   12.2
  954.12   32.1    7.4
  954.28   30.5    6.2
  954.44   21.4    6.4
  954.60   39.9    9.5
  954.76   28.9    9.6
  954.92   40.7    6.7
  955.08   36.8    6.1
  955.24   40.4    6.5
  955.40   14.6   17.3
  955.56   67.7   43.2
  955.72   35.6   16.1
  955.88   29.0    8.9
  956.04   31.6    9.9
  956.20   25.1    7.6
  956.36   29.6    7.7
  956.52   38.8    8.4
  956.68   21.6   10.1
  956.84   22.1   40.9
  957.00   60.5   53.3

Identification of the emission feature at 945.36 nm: H-beta 4861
